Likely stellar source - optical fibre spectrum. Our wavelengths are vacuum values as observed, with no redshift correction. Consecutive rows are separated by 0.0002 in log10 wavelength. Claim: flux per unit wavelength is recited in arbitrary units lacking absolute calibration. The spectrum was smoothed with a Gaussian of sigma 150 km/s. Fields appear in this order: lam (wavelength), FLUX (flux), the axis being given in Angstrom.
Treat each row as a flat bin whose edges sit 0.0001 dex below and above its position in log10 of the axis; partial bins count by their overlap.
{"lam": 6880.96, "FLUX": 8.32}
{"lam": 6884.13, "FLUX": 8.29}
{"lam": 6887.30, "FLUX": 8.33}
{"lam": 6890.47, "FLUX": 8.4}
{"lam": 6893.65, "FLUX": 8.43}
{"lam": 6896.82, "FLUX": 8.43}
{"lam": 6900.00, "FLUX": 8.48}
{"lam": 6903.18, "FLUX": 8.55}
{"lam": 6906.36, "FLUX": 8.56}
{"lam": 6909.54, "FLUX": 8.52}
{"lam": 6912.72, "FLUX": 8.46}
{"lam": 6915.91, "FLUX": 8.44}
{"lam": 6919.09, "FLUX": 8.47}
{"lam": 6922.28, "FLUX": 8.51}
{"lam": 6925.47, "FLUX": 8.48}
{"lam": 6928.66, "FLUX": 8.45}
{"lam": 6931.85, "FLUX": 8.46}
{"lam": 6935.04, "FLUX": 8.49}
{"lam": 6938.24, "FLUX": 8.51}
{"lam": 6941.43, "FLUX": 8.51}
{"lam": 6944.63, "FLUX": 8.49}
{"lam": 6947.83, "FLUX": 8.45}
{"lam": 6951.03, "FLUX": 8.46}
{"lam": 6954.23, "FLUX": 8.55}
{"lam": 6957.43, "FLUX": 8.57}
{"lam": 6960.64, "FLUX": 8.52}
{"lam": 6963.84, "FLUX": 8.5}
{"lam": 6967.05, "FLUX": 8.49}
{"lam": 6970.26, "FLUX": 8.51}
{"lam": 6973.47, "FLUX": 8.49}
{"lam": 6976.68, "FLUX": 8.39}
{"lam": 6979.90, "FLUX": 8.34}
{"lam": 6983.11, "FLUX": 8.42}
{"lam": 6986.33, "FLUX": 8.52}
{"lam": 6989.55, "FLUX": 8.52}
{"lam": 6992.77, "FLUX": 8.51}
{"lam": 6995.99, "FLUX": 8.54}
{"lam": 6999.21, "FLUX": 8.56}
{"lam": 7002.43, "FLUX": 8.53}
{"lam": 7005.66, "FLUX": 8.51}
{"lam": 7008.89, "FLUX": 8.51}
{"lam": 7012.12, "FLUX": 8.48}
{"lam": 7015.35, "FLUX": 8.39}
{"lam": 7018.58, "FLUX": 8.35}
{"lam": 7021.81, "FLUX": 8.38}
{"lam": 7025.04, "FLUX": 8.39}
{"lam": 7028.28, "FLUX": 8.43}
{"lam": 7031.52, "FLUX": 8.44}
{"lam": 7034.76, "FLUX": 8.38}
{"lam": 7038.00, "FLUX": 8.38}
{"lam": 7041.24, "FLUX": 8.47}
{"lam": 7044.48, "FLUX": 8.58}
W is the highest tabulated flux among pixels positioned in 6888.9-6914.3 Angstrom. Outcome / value 8.56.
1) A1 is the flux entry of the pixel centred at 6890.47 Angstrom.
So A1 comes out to 8.4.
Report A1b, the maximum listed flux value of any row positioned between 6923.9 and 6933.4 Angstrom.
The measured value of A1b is 8.48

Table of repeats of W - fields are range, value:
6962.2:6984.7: 8.51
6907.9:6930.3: 8.52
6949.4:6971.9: 8.57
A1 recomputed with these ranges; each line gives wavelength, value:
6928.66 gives 8.45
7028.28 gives 8.43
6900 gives 8.48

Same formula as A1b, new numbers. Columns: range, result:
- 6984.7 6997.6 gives 8.54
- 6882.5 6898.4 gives 8.43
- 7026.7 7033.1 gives 8.44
